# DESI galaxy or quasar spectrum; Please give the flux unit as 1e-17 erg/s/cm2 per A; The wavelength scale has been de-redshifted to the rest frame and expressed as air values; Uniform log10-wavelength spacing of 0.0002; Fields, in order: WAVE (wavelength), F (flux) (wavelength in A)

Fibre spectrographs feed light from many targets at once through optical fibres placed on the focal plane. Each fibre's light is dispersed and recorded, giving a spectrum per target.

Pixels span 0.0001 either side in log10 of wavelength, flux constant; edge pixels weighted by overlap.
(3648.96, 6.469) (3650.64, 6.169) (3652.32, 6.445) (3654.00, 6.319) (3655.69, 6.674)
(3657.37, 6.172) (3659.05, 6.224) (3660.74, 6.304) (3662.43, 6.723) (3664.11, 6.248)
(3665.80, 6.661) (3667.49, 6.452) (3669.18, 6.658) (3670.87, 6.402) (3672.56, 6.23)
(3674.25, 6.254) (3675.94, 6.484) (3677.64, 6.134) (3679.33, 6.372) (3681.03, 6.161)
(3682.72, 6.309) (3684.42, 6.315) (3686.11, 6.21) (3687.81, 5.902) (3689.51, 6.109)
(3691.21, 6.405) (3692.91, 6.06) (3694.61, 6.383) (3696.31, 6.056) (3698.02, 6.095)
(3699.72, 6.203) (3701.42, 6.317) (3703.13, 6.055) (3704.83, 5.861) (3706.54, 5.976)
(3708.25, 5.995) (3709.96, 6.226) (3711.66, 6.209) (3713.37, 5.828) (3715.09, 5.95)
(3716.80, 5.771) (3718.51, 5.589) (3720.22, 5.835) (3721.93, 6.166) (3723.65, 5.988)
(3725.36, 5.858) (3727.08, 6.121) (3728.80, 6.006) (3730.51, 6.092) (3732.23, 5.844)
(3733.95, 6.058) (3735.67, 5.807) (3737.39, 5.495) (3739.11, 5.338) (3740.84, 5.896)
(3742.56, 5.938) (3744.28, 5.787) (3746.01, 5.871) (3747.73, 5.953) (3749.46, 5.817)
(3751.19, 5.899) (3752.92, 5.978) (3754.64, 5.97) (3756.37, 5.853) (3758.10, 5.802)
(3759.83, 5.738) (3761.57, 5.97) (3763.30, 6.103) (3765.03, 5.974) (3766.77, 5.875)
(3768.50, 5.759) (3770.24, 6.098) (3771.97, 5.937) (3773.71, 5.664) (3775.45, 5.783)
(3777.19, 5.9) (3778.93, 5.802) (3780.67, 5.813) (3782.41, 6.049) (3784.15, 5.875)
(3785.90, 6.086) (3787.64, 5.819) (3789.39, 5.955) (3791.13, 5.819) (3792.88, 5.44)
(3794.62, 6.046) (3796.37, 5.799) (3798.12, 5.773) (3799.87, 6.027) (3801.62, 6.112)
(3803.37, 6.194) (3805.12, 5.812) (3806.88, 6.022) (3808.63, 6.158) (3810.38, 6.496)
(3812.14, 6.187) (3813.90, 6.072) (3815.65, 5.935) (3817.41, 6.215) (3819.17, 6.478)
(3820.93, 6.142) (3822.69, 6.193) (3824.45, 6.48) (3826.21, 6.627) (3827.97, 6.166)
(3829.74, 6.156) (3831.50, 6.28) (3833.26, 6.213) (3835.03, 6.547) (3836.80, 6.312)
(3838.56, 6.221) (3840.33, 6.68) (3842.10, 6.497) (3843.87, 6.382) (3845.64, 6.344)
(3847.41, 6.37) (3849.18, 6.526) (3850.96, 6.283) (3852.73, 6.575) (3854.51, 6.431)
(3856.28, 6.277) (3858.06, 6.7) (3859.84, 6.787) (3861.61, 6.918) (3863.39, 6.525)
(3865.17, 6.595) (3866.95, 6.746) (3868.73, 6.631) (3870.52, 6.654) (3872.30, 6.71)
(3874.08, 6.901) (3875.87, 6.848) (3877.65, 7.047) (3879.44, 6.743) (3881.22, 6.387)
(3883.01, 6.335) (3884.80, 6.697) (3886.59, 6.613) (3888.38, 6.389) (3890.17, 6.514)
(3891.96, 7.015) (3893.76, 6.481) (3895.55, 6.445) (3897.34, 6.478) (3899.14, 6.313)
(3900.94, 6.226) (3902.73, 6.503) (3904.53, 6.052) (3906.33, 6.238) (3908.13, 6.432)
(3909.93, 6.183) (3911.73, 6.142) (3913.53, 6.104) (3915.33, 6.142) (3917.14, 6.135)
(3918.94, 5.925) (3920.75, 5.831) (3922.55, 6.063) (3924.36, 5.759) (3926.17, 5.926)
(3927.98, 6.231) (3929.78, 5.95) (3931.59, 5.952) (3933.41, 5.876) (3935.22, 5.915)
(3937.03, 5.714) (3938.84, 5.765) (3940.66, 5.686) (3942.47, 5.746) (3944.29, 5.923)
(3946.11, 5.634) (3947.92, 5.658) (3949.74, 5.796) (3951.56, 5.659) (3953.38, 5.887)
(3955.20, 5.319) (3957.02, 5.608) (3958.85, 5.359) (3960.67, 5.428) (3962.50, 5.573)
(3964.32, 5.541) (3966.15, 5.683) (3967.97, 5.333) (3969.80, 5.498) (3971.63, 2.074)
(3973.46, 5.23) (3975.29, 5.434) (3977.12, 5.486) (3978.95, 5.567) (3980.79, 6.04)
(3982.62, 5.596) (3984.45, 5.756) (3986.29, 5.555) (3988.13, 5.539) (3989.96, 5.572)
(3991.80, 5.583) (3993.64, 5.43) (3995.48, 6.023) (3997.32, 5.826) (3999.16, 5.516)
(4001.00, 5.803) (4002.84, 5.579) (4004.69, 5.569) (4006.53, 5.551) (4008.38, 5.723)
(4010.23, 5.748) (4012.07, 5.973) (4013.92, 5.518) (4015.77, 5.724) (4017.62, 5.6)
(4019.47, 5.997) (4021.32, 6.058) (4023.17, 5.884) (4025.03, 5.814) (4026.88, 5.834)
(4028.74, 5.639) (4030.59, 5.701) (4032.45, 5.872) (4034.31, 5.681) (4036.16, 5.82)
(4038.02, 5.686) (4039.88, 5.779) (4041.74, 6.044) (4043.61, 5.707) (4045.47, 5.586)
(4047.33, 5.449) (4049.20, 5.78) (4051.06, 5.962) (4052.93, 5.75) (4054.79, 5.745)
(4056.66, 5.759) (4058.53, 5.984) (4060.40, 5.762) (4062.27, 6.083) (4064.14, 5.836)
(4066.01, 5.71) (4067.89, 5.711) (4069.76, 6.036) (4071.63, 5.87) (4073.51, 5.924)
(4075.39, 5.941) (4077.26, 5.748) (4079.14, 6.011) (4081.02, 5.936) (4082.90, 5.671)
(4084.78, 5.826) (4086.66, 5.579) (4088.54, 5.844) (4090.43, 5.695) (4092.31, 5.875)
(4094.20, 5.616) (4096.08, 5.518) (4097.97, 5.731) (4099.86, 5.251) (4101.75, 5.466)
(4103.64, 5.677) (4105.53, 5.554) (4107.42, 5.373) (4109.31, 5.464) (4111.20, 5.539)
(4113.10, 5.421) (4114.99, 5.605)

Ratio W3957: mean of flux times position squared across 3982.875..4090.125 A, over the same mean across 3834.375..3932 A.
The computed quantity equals 1.0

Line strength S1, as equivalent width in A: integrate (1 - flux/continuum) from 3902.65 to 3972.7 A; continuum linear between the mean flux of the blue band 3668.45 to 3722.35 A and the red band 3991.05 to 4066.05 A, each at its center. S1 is 1.5 A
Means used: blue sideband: 6.14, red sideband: 5.76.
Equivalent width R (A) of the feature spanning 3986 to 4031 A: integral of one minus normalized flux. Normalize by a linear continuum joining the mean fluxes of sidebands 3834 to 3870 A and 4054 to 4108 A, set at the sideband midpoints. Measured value 2.1 A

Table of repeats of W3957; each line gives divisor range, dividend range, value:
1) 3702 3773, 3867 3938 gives 1.17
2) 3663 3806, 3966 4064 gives 1.09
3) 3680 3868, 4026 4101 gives 1.10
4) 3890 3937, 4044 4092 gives 1.02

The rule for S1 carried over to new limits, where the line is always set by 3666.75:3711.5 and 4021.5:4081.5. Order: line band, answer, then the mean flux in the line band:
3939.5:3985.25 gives 3.51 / 5.46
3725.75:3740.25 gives 0.76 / 5.84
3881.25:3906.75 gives -1.96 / 6.45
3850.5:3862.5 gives -1.09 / 6.58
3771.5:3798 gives 1.13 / 5.85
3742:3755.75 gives 0.56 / 5.9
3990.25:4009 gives 0.69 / 5.66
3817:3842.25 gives -1.18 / 6.35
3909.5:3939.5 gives -0.10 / 5.98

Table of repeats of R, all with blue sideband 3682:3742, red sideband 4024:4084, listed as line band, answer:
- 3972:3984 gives 0.9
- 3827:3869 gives -3.8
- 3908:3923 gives -0.5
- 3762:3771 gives 0.0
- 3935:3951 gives 0.3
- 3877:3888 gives -1.3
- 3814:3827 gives -0.7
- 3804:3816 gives -0.3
